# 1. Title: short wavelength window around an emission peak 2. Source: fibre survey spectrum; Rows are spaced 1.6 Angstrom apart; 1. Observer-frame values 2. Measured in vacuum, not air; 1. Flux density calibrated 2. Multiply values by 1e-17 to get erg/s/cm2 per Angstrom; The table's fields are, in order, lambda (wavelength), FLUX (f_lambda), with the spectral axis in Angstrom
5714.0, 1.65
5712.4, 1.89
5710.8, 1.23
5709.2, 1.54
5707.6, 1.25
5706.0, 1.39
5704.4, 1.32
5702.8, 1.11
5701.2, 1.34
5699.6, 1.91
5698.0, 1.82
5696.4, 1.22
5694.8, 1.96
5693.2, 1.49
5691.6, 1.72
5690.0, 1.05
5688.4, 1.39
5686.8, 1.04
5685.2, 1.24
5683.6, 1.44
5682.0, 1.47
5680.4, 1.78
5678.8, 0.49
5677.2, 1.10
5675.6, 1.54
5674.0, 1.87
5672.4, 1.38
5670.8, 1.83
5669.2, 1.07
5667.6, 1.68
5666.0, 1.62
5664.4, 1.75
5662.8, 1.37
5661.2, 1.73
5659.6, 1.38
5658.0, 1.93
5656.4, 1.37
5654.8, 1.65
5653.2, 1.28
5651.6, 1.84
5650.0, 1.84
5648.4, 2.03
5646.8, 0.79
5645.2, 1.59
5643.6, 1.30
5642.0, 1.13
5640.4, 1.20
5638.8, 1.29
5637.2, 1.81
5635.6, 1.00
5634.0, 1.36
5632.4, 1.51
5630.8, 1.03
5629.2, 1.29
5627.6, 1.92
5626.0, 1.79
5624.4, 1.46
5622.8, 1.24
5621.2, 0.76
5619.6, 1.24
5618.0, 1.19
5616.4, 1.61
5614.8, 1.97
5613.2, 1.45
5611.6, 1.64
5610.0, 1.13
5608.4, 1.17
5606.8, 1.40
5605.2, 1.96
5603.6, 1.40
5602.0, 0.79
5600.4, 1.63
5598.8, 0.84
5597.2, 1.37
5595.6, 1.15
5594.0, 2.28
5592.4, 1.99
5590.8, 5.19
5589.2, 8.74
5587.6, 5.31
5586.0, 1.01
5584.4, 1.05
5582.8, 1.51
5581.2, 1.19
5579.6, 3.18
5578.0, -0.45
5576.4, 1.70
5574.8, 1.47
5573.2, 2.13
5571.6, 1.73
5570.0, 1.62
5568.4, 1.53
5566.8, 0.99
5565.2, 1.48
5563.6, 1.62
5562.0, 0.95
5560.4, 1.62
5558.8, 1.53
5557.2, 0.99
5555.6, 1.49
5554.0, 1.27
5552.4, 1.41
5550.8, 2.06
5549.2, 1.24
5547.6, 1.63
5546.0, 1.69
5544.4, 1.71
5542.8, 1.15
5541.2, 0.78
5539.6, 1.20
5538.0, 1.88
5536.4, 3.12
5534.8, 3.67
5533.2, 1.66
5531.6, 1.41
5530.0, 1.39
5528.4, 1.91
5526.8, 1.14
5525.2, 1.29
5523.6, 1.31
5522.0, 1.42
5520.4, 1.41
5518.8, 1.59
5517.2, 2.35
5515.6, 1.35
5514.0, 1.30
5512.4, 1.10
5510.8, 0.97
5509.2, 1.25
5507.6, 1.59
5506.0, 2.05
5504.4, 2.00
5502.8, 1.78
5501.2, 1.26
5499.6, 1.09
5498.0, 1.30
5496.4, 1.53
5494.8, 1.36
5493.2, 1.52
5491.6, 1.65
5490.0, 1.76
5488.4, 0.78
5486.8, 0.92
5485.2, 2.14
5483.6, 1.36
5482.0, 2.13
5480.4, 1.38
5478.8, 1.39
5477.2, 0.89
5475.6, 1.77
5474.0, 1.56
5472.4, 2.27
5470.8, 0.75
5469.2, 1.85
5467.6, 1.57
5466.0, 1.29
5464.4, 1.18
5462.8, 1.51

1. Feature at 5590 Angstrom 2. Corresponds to [O III]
